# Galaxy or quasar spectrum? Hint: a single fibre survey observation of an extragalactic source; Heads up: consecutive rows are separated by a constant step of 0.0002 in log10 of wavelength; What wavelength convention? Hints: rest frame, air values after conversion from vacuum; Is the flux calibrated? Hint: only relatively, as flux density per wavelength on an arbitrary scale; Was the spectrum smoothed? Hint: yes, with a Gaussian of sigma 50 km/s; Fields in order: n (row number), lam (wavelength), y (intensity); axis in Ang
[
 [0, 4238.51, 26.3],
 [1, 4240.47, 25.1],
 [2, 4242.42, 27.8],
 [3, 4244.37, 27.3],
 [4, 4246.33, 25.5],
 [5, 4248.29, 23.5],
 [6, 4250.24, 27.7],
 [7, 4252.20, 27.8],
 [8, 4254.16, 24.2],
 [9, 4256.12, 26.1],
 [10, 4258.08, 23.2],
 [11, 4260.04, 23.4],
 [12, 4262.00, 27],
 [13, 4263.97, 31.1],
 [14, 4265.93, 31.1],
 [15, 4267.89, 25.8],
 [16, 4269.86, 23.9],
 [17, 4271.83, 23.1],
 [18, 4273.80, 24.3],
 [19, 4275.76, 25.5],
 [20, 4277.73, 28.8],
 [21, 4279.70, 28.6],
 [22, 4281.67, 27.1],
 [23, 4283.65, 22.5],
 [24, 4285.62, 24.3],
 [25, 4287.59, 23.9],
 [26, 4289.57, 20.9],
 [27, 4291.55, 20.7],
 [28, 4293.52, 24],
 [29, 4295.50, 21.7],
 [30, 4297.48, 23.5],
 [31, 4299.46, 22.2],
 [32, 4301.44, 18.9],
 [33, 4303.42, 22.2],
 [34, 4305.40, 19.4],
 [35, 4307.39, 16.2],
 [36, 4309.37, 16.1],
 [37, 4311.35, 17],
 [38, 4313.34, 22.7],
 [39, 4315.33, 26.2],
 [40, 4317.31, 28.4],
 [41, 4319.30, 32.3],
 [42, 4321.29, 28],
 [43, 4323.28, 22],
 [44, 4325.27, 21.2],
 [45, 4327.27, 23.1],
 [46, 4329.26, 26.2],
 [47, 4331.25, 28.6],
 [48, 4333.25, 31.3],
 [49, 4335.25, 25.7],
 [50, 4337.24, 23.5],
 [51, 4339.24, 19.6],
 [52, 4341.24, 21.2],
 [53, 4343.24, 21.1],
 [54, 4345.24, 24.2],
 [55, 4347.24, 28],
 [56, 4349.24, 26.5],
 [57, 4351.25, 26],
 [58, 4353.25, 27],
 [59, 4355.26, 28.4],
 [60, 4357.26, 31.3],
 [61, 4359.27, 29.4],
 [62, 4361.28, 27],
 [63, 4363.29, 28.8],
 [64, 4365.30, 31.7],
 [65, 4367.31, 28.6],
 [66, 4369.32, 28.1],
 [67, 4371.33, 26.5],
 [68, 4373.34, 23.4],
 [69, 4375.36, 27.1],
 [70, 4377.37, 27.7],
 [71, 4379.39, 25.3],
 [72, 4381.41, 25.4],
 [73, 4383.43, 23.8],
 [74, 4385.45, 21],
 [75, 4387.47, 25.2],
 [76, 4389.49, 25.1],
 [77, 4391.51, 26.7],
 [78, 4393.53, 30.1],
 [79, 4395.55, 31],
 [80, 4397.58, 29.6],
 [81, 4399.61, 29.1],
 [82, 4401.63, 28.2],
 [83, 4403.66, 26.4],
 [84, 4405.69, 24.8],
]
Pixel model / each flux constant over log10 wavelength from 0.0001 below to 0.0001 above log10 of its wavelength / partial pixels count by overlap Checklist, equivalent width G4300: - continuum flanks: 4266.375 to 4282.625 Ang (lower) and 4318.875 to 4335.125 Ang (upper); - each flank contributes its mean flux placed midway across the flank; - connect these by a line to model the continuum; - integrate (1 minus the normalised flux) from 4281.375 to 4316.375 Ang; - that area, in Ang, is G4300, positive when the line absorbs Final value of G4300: 6.2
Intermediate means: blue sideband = 26.1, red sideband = 26.3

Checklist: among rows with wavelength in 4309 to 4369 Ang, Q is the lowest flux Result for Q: 16.1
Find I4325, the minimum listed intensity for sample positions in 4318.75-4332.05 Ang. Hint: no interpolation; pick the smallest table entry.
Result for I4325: 21.2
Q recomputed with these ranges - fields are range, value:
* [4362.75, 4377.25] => 23.4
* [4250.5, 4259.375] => 23.2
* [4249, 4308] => 16.2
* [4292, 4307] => 18.9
